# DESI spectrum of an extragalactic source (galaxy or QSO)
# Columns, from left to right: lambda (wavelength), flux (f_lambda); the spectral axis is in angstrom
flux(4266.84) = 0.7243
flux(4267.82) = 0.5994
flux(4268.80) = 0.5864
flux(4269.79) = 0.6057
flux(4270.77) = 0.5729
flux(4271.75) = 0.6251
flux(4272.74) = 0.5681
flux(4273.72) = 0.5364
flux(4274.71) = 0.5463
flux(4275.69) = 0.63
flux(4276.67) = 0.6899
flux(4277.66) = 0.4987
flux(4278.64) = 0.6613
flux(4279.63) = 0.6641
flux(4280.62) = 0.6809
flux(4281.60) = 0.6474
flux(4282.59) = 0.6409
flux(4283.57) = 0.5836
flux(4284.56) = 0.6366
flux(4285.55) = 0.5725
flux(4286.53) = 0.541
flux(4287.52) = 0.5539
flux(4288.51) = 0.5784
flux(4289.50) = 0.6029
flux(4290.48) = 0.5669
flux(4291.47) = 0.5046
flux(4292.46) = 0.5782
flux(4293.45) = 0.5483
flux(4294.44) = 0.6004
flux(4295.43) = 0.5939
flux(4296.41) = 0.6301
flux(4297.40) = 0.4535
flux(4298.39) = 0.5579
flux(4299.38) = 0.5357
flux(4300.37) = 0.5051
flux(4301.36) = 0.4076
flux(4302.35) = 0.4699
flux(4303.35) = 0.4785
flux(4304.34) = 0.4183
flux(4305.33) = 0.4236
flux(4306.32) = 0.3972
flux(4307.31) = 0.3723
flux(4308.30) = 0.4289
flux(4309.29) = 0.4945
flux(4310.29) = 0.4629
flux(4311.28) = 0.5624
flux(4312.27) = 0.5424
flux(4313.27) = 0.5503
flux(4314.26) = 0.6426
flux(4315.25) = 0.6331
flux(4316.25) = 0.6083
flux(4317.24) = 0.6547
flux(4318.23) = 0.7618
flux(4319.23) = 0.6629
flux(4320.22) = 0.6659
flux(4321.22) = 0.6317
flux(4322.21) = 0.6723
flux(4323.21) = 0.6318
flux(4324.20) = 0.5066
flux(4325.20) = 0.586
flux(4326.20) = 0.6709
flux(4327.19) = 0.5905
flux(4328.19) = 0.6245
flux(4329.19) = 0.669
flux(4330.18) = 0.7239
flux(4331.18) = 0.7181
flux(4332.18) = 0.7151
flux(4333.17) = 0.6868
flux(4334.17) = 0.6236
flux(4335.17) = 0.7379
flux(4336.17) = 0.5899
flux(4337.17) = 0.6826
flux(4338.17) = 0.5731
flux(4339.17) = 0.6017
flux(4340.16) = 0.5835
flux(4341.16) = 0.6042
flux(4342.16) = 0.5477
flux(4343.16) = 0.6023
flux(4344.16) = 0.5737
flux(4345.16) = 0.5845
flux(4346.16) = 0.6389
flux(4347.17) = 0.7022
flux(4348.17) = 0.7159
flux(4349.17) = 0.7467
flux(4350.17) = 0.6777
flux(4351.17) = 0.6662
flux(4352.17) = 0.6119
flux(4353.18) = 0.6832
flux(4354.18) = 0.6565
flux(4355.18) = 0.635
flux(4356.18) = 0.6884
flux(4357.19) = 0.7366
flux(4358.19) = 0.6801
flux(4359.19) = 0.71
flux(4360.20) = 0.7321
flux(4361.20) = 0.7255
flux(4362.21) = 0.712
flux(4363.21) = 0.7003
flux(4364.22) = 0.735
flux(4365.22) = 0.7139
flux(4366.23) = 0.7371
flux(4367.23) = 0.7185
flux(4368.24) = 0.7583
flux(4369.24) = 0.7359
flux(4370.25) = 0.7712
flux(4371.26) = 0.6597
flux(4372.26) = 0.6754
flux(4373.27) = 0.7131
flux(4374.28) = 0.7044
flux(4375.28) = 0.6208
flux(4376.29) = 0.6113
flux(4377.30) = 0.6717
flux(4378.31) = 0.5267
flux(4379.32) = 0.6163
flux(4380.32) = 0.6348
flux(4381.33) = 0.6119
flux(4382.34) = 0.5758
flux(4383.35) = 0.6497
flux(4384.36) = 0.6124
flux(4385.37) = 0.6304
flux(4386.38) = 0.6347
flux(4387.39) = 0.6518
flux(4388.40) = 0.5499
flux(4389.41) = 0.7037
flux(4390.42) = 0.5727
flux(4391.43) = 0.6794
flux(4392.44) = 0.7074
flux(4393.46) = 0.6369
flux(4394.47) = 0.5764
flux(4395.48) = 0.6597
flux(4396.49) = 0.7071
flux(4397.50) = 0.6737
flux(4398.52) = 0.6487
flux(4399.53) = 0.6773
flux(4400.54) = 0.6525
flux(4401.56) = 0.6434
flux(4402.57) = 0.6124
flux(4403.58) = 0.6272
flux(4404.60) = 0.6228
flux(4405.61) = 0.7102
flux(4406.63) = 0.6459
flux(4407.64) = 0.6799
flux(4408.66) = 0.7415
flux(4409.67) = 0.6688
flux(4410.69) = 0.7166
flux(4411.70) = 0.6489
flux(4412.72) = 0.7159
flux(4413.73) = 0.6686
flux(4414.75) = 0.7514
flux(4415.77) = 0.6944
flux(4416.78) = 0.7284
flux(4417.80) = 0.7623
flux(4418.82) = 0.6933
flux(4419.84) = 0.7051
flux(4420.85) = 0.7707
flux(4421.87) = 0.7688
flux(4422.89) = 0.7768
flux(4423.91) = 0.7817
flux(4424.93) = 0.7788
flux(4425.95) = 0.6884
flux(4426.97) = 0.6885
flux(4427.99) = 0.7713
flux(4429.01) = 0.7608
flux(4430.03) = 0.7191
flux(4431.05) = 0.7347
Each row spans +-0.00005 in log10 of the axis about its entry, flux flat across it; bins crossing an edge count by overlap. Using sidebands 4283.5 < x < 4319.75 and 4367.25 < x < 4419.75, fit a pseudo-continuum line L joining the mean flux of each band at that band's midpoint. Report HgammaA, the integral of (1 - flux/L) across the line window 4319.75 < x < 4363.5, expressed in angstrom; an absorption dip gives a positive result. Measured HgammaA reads -4.3 angstrom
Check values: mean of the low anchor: 0.543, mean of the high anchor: 0.664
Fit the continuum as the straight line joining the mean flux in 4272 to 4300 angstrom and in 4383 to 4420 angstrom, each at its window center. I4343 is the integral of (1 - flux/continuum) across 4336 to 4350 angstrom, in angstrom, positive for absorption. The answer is -0.03 angstrom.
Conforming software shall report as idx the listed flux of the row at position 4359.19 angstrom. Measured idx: 0.71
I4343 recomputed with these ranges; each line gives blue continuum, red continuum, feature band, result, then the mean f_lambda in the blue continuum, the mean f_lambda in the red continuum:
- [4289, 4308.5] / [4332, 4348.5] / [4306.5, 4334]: -1.7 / 0.505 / 0.631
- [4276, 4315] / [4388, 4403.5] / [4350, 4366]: -2.2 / 0.546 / 0.647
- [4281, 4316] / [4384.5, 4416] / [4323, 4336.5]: -1.8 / 0.536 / 0.661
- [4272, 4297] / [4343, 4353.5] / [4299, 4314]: 3.5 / 0.594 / 0.656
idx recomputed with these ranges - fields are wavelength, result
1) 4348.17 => 0.7159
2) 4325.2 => 0.586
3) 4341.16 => 0.6042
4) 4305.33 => 0.4236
